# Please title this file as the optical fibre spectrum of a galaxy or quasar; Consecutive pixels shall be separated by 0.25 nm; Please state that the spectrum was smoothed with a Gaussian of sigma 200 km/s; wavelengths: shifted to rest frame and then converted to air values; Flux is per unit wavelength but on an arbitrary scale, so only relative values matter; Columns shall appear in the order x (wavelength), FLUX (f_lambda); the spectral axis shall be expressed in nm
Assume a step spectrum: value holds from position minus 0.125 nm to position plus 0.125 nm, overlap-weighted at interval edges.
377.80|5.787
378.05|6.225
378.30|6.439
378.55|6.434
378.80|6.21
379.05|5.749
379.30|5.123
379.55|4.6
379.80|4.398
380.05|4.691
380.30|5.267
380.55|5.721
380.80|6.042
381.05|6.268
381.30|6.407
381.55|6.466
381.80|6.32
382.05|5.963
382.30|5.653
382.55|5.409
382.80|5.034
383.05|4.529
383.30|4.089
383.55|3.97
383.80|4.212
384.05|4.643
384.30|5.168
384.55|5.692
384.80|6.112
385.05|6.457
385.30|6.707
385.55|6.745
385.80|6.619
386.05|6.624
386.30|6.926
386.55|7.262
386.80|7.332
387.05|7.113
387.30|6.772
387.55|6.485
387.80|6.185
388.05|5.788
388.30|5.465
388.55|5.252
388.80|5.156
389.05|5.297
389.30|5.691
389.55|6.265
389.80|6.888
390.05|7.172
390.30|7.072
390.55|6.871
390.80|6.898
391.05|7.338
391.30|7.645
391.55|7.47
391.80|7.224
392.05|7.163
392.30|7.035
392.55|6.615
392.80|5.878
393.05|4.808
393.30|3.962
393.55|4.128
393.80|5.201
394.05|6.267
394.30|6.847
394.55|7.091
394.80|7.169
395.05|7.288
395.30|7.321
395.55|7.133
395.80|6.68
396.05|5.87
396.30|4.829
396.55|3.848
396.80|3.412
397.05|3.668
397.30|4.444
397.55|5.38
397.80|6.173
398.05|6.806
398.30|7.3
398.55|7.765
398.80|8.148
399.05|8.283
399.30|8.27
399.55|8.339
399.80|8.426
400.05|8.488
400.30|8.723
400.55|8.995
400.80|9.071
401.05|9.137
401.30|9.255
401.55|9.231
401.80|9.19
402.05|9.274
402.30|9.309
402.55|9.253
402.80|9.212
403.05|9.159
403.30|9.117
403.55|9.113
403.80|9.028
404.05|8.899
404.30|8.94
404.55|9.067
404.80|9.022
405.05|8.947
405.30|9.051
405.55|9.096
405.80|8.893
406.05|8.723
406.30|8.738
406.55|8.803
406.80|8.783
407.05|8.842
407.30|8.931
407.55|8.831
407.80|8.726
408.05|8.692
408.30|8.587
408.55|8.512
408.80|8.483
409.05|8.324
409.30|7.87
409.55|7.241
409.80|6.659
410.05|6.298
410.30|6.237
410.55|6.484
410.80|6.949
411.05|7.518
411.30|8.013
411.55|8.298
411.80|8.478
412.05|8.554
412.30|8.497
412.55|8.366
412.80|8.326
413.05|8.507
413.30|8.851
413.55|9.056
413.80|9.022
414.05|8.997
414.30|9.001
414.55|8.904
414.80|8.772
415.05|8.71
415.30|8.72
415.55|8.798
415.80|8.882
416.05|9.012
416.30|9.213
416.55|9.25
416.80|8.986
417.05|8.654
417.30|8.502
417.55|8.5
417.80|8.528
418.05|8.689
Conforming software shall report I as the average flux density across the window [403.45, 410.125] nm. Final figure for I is 8.57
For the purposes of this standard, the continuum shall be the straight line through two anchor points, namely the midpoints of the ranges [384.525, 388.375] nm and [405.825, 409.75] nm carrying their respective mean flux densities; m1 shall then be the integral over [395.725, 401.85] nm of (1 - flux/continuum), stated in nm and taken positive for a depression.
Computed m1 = 0.438 nm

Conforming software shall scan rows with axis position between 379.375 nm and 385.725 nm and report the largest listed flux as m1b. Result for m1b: 6.745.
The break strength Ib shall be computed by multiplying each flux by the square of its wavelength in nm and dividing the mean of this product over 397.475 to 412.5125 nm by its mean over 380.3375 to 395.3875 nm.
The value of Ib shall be 1.5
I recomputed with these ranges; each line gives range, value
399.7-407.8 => 8.98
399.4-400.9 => 8.66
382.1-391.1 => 6.01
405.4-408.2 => 8.82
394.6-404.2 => 7.66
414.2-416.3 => 8.87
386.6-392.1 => 6.57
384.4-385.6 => 6.29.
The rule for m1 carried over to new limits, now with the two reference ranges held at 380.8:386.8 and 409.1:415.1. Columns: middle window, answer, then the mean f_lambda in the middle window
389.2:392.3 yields -0.294 nm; 6.99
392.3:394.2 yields 0.338 nm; 5.4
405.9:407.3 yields -0.214 nm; 8.79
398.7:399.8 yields -0.192 nm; 8.28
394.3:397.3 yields 0.413 nm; 5.83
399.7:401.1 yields -0.324 nm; 8.8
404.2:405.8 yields -0.322 nm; 9.01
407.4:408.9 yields -0.173 nm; 8.65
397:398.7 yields 0.216 nm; 6.07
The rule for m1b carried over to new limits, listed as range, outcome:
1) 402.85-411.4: 9.159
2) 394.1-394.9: 7.169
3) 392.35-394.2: 6.615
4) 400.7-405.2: 9.309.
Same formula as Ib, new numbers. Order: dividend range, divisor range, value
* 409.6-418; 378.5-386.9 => 1.71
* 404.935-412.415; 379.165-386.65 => 1.66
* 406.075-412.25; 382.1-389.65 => 1.55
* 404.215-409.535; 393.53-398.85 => 1.52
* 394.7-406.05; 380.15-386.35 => 1.51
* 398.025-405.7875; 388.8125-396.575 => 1.45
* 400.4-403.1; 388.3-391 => 1.56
